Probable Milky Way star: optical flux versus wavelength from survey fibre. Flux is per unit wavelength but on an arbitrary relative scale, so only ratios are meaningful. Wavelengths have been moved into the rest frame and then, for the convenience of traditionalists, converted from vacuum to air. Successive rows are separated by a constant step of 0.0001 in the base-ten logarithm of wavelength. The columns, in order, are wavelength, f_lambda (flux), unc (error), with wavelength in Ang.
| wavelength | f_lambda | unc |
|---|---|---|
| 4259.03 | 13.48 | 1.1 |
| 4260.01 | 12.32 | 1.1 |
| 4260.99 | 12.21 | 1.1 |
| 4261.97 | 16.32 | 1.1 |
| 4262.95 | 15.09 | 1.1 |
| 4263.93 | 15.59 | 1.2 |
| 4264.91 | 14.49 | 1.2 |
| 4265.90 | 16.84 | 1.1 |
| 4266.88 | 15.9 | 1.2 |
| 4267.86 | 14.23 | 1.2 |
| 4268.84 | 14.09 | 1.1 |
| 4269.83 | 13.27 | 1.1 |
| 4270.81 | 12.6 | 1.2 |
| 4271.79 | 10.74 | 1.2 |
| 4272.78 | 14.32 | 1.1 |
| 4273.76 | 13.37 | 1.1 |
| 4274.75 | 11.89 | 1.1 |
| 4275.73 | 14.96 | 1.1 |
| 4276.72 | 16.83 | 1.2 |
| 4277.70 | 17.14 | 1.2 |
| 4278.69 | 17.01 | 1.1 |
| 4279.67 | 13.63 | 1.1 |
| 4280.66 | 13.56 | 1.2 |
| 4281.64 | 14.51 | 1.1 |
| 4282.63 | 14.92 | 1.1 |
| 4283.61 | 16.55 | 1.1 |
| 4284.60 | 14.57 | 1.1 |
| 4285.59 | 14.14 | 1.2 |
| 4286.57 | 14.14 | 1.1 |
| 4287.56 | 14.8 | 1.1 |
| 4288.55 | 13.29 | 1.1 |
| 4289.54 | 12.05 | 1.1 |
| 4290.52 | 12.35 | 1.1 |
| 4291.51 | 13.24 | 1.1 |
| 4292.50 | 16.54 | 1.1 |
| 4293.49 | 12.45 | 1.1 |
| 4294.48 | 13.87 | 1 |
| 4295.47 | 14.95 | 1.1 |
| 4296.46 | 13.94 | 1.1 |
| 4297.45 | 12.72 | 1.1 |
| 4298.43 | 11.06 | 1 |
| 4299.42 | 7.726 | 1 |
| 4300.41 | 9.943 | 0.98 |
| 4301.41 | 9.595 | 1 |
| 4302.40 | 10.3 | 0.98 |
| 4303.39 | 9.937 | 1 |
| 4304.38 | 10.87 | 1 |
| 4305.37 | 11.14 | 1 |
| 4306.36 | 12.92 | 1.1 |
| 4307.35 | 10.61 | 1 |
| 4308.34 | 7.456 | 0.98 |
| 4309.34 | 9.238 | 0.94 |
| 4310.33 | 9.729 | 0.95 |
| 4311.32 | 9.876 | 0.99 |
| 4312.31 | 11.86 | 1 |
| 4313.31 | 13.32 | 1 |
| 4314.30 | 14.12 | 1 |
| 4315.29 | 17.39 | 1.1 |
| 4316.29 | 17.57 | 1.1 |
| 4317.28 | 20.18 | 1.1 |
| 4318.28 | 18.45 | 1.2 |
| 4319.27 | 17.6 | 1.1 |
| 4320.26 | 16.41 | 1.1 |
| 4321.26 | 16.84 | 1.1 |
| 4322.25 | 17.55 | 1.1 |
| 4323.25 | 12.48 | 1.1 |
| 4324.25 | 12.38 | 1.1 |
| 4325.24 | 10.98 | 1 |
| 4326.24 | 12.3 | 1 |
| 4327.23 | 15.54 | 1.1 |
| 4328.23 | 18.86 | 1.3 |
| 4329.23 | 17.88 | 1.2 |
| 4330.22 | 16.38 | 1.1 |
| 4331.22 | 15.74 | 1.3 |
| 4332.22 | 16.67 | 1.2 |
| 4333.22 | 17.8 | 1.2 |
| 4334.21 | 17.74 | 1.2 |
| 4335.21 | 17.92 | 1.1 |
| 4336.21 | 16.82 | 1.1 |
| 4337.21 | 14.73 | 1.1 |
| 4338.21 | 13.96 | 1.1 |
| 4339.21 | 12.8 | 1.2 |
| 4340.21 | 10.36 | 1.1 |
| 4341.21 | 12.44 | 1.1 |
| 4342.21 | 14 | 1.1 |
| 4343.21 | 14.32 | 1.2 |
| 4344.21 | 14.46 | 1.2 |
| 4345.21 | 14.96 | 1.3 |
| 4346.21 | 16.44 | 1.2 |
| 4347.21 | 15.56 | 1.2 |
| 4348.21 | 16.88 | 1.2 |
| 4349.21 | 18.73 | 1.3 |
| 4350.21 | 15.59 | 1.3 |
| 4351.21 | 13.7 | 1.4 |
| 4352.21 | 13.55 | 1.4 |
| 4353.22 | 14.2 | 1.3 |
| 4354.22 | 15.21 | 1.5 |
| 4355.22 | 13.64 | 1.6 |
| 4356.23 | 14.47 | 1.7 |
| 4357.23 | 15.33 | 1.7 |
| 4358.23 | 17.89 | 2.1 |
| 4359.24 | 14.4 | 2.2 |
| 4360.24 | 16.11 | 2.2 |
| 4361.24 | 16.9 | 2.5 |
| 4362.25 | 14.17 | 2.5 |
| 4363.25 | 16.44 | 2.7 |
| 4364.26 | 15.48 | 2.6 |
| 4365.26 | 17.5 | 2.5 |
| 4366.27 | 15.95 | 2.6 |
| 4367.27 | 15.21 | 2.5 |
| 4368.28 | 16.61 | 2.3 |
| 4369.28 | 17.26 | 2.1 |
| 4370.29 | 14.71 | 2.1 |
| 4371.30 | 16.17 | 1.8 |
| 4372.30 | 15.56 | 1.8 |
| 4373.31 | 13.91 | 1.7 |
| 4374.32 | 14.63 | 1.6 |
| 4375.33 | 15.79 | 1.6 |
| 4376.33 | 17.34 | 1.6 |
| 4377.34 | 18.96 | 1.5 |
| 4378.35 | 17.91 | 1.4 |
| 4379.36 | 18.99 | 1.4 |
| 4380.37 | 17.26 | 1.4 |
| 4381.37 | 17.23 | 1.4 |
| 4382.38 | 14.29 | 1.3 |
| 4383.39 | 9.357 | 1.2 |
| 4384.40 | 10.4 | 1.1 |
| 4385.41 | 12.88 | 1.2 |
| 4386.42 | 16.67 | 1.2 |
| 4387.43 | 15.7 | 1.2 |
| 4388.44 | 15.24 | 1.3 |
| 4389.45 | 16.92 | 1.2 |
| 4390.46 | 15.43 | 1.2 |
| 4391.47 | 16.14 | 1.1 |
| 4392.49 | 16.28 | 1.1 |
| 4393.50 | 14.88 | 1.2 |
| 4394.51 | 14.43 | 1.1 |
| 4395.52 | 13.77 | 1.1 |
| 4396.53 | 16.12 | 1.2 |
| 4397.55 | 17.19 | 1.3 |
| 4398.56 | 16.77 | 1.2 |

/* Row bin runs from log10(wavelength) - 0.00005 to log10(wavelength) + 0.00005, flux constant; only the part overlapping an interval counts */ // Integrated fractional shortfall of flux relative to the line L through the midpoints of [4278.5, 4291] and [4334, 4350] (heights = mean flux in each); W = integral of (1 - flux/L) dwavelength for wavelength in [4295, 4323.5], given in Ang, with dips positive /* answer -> 3.21 Ang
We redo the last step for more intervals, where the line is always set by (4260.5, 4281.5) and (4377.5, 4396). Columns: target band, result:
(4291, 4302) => 1.7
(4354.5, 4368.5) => -0.5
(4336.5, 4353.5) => 0.5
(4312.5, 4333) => -1.5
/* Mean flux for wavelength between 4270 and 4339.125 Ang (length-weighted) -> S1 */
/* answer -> 14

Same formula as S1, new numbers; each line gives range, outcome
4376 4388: 15.6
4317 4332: 15.9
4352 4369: 15.5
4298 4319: 12.1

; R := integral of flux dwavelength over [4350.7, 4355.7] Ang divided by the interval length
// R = 14.1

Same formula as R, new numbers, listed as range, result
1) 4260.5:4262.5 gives 14.3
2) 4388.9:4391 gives 16.2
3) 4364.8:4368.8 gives 16.3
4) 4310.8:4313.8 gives 11.7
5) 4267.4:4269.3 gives 14.2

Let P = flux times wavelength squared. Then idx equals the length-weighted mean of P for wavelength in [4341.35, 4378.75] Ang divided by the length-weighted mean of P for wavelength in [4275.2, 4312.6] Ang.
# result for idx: 1.27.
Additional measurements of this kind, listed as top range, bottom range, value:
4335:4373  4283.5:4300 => 1.18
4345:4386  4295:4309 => 1.47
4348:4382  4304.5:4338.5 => 1.11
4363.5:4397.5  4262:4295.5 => 1.14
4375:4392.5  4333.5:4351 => 1.05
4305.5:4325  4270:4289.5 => 0.99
